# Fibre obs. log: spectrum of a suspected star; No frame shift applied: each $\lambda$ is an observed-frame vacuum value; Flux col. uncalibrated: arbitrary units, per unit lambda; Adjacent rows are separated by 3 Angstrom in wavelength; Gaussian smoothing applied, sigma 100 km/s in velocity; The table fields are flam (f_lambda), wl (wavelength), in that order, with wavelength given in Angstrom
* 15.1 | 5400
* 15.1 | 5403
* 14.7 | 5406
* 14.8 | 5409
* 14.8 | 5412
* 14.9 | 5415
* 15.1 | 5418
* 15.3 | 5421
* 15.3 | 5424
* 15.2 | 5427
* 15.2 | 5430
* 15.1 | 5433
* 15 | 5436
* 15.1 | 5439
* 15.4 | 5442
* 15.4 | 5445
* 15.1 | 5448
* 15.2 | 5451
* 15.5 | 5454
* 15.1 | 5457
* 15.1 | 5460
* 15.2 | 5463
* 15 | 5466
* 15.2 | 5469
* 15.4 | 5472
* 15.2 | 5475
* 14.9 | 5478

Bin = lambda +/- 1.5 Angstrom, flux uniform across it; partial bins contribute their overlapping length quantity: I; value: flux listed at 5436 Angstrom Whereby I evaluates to 15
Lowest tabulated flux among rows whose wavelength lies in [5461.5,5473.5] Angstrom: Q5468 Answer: 15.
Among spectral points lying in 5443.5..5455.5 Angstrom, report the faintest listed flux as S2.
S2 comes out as 15.1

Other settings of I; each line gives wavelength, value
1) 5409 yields 14.8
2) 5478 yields 14.9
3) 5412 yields 14.8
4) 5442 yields 15.4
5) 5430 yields 15.2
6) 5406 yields 14.7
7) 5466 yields 15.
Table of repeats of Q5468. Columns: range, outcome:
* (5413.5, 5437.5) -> 14.9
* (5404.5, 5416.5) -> 14.7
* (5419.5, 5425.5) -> 15.3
